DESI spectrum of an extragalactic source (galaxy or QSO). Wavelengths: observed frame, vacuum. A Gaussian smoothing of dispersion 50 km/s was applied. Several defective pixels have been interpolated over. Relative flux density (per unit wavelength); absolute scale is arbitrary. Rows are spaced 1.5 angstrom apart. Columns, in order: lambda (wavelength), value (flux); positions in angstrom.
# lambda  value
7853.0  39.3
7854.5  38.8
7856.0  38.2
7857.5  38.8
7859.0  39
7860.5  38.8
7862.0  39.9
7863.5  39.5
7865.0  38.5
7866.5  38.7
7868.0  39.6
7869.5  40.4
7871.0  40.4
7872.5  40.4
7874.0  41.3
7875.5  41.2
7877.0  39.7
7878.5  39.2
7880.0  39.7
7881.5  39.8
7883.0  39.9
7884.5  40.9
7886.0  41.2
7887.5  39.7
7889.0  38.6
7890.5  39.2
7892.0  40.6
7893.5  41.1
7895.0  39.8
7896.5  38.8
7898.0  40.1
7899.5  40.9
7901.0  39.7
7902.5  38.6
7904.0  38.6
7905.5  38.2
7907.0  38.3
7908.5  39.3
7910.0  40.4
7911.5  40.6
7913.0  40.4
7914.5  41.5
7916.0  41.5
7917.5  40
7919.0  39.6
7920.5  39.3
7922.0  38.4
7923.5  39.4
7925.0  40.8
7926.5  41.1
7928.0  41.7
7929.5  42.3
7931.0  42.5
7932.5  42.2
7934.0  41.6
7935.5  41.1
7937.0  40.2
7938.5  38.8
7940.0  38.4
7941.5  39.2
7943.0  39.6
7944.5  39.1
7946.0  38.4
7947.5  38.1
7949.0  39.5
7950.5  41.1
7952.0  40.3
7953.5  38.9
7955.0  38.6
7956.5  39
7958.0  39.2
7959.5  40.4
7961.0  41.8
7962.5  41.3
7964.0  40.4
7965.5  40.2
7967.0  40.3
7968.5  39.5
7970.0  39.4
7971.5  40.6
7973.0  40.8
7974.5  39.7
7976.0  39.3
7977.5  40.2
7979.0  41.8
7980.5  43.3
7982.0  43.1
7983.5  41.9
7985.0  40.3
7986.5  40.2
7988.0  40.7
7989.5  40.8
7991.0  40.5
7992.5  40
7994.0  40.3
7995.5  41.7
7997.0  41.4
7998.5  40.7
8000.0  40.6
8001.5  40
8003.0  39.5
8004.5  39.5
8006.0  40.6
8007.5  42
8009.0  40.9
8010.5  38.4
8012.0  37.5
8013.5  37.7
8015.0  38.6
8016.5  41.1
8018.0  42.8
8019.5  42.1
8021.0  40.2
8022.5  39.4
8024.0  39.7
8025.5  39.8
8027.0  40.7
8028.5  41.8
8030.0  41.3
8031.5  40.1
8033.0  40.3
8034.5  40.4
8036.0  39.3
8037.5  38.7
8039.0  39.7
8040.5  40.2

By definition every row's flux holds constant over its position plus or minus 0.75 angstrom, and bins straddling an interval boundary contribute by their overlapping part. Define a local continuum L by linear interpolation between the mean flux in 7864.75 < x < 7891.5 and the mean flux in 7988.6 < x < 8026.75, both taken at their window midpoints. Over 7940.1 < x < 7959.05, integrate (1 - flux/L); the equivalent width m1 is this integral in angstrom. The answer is 0.4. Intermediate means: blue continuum 39.9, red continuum 40.2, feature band 39.2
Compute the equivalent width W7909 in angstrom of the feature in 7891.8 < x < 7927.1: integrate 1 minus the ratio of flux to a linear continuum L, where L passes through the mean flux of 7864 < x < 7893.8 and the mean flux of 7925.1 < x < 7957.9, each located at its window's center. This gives 0.2 angstrom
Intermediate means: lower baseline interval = 40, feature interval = 39.9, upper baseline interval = 40.1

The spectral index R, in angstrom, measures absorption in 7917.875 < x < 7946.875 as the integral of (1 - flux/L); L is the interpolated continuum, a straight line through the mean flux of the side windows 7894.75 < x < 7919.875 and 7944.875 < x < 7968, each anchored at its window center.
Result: -0.3 angstrom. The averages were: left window 39.8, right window 39.8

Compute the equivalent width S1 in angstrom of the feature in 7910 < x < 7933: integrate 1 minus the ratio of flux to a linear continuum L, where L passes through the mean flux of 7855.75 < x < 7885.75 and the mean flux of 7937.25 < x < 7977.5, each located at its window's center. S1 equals -0.58 angstrom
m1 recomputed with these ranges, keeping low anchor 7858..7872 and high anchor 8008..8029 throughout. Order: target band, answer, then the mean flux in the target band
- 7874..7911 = -0.21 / 39.8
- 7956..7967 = -0.15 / 40.4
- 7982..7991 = -0.23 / 41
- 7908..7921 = -0.23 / 40.3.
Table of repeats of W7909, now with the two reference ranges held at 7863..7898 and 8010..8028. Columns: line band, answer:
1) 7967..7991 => -0.51 angstrom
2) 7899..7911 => 0.20 angstrom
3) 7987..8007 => -0.31 angstrom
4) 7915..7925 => 0.02 angstrom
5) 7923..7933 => -0.39 angstrom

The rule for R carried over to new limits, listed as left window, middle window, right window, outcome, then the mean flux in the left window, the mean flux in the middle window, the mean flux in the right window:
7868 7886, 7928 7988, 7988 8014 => -0.2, 40.3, 40.3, 40.2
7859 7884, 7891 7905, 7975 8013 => 0.1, 39.8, 39.8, 40.6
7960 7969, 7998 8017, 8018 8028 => 0.4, 40.6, 39.7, 40.5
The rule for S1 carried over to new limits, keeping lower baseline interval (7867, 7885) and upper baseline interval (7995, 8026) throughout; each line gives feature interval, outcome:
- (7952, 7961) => 0.1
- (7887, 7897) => 0.1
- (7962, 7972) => 0.0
